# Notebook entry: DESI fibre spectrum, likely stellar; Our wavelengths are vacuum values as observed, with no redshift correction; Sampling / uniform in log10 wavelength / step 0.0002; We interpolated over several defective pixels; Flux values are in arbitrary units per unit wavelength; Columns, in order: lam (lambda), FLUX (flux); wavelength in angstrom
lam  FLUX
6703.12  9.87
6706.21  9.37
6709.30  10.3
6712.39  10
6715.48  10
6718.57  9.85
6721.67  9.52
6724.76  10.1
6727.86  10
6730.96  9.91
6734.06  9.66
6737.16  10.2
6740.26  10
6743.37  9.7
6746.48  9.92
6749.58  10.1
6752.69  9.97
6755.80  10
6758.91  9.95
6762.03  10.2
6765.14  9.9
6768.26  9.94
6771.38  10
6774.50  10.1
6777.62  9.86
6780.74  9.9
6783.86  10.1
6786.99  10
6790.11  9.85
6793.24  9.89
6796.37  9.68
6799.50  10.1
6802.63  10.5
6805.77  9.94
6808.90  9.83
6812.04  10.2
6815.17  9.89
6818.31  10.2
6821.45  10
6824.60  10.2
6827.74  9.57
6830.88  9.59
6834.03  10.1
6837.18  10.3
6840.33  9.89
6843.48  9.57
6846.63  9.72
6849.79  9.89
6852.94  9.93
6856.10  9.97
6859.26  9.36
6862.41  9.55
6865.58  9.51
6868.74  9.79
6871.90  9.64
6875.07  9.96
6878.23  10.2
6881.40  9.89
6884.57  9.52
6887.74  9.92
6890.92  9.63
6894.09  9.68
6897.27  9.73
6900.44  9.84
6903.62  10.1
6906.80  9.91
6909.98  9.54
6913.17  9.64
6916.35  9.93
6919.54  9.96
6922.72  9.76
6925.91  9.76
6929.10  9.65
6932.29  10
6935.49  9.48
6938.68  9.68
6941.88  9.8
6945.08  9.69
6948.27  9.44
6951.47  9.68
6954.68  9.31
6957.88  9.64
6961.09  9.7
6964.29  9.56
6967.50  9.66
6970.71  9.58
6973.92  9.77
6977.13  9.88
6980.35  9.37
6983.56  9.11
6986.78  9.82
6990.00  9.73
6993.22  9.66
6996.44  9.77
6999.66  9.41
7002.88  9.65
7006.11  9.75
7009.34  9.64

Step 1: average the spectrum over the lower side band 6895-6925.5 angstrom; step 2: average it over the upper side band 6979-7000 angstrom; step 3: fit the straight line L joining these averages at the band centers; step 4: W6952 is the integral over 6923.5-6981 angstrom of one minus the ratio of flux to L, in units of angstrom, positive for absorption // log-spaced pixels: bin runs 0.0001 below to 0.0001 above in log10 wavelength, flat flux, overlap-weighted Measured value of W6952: 0.2 angstrom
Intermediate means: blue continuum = 9.82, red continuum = 9.57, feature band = 9.65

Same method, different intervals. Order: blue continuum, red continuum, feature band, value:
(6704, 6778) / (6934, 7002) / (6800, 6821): -0.53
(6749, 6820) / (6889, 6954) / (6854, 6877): 0.35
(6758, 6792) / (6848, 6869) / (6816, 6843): -0.44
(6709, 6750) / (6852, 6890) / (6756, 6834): -0.97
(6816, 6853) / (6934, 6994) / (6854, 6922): 0.07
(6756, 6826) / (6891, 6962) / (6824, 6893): 0.47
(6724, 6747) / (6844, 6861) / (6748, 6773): -0.29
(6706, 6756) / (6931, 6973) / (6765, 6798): -0.23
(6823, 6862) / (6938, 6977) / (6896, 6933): -0.41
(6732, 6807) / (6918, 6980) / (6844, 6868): 0.32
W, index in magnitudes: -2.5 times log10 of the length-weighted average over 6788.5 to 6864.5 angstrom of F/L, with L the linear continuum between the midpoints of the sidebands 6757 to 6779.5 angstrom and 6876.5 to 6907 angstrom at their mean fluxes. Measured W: 0.00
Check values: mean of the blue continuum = 9.99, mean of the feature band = 9.9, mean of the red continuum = 9.84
